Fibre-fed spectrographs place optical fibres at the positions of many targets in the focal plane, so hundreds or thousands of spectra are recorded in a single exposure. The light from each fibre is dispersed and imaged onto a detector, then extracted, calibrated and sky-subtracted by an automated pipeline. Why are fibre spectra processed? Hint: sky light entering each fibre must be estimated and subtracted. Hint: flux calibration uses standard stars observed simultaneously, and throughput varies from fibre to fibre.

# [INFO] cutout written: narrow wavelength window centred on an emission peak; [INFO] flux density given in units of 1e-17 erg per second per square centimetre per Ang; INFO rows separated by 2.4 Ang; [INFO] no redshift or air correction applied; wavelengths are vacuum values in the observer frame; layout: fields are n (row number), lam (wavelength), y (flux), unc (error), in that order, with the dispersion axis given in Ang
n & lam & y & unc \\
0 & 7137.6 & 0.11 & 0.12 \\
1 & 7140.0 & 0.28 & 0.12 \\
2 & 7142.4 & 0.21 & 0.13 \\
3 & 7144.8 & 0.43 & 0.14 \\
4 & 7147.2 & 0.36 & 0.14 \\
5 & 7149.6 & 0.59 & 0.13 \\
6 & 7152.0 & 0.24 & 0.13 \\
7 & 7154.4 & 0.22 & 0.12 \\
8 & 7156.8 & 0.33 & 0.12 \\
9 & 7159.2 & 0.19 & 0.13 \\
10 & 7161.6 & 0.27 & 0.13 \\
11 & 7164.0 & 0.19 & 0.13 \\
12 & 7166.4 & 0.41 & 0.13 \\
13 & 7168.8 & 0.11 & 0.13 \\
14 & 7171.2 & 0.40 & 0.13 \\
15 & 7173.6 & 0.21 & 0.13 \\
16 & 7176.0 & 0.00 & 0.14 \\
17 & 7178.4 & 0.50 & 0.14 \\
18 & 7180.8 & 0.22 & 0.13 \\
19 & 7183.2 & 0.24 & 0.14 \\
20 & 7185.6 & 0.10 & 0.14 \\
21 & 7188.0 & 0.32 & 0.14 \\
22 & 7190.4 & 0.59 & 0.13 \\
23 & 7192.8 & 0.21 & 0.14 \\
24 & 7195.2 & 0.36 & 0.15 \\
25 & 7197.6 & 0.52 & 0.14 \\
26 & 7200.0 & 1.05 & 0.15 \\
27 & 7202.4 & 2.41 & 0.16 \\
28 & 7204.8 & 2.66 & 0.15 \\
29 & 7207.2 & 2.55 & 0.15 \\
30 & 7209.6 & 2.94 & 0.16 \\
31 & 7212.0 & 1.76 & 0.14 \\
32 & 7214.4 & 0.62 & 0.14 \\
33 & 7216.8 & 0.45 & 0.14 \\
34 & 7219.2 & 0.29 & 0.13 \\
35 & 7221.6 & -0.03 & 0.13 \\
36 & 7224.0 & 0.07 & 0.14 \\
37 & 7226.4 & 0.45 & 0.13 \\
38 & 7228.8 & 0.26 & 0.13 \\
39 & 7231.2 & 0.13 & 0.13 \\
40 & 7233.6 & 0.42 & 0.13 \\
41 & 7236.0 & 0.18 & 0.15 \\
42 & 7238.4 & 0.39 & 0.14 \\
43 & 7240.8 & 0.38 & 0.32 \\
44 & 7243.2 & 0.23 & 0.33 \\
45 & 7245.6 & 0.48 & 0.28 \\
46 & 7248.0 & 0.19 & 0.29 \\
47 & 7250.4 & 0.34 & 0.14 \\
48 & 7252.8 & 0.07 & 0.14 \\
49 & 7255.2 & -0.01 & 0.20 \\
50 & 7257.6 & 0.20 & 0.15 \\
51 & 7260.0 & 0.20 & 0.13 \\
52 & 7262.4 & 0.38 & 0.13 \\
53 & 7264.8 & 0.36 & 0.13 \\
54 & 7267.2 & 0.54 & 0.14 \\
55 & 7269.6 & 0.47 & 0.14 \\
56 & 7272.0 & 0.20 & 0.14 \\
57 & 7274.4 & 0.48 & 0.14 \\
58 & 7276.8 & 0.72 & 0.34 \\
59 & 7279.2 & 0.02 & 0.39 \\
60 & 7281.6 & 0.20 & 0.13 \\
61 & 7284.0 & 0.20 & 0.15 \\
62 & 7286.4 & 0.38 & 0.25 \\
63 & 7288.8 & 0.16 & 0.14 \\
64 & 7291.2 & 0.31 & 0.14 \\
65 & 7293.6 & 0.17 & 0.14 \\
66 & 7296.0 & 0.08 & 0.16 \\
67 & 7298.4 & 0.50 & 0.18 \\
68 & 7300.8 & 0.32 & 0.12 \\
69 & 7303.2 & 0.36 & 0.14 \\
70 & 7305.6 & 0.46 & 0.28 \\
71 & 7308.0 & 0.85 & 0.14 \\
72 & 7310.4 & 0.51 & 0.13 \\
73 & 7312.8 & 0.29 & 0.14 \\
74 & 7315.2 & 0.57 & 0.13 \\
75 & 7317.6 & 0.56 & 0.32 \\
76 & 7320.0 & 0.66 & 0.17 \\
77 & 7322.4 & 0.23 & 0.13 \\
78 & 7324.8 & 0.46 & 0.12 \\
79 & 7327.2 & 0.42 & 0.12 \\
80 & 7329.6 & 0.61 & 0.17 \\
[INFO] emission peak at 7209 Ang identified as [O II]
